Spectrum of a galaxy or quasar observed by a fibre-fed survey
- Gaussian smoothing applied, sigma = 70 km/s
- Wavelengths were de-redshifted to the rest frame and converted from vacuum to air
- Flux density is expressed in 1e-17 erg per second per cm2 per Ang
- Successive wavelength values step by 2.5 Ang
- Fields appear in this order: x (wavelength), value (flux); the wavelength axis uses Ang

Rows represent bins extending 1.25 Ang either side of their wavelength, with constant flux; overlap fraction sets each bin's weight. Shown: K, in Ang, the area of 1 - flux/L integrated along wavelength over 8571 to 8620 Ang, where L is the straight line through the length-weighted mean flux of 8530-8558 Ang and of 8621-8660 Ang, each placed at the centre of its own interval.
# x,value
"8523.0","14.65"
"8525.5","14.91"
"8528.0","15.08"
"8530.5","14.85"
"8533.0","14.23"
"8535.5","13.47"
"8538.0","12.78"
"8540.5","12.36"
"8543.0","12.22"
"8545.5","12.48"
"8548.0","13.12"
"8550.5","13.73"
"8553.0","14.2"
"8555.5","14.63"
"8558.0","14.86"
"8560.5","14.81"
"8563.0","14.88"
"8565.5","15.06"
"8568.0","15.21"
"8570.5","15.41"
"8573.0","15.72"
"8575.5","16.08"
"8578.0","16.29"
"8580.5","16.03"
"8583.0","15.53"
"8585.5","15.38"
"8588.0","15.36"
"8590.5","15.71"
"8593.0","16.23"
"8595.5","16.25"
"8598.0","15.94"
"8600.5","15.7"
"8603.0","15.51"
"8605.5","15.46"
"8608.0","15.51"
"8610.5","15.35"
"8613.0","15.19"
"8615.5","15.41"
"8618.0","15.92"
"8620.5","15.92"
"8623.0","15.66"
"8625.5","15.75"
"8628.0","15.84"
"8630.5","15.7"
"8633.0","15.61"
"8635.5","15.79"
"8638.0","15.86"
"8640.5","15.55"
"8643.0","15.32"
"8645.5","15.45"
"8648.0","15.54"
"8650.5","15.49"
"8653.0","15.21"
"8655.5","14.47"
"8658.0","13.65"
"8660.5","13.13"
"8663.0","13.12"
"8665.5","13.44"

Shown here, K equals -4.18 Ang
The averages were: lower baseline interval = 13.5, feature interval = 15.7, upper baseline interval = 15.4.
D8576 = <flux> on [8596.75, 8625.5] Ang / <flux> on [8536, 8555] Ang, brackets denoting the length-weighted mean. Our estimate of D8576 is 1.19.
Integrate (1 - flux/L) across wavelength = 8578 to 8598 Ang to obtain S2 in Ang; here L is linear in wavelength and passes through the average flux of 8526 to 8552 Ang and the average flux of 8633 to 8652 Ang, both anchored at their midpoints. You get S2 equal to -1.9 Ang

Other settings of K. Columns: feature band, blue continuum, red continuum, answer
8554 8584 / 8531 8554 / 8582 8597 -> -1.5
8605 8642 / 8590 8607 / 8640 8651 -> 0.0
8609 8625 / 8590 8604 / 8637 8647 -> 0.2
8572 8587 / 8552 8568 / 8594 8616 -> -0.7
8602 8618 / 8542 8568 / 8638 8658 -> -0.7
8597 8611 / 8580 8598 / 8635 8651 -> 0.1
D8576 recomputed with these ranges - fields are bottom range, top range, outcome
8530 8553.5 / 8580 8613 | 1.18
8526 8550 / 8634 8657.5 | 1.14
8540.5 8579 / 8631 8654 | 1.07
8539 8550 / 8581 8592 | 1.23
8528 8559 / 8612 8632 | 1.15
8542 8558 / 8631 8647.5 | 1.15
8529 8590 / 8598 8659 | 1.06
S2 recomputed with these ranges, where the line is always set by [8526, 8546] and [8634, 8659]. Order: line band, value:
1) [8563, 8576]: -1.25 Ang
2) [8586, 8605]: -1.75 Ang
